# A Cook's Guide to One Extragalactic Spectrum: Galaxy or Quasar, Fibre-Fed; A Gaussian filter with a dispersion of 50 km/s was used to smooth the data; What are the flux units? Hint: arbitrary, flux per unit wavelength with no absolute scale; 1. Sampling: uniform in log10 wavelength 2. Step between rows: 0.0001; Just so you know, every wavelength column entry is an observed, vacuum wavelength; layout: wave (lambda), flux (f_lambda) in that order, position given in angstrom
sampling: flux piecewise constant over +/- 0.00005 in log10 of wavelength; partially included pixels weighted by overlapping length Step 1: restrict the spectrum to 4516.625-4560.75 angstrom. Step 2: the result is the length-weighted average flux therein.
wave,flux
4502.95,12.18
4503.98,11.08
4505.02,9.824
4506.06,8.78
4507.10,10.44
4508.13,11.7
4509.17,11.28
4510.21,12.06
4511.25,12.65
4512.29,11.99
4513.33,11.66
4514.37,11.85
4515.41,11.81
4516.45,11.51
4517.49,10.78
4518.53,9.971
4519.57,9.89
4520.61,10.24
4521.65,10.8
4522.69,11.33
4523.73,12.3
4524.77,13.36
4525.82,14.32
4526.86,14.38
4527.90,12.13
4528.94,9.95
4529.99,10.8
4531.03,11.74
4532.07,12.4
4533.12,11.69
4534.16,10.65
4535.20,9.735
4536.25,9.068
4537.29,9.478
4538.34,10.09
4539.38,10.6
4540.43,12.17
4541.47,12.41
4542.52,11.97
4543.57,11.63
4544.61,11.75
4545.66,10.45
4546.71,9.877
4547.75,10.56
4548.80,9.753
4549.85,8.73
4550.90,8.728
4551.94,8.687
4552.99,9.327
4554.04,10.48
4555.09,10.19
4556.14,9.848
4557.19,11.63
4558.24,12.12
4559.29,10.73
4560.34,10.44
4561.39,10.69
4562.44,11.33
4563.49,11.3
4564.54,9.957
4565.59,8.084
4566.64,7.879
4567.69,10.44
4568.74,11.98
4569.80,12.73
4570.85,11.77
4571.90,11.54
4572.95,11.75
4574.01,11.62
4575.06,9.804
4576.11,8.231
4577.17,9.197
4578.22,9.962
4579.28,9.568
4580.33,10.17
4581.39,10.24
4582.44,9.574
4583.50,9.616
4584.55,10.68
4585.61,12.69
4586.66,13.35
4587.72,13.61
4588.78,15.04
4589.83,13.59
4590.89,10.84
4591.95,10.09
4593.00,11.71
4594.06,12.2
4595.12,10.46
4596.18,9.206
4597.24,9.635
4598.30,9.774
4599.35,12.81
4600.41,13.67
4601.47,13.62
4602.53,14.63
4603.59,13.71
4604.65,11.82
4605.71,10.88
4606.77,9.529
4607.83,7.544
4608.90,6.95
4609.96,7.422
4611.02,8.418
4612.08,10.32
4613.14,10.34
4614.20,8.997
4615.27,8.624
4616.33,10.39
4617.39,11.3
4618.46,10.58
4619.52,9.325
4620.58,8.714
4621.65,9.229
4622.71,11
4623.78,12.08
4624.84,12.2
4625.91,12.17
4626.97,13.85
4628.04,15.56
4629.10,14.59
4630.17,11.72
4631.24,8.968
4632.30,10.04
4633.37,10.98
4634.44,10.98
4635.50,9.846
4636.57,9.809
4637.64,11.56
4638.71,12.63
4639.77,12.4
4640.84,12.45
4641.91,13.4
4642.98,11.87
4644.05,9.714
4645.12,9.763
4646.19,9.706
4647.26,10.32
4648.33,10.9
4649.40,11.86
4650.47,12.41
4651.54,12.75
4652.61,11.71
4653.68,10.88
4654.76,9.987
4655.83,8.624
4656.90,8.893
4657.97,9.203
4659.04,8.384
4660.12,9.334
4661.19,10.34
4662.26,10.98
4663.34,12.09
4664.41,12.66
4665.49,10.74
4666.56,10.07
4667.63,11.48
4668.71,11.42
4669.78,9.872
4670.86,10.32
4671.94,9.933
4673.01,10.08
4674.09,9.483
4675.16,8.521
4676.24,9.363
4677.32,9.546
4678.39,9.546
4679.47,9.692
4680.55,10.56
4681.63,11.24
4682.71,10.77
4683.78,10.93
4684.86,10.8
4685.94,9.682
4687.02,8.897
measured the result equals 10.9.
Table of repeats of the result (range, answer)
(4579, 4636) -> 11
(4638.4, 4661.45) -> 10.8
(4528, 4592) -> 10.8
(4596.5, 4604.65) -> 12.4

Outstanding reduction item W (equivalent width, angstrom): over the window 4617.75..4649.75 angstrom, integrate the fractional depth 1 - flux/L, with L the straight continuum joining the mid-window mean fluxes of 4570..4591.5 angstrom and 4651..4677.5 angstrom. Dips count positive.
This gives -2.0 angstrom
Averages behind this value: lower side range 11.2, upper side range 10.3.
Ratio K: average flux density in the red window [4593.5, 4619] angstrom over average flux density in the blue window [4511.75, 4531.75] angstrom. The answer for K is 0.9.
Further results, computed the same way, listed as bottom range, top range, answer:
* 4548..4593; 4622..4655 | 1.08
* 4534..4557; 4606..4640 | 1.03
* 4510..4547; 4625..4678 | 0.96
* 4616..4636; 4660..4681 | 0.92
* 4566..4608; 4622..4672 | 0.99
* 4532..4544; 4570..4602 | 1.03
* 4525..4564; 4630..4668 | 0.99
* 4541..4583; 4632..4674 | 1.03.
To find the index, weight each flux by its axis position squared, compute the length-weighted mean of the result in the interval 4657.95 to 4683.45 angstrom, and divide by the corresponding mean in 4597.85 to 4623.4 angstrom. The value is 1.01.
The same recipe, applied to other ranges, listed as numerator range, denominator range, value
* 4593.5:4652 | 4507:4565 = 1.04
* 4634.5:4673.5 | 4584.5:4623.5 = 1.01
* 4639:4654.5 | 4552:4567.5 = 1.16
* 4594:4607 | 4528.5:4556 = 1.15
